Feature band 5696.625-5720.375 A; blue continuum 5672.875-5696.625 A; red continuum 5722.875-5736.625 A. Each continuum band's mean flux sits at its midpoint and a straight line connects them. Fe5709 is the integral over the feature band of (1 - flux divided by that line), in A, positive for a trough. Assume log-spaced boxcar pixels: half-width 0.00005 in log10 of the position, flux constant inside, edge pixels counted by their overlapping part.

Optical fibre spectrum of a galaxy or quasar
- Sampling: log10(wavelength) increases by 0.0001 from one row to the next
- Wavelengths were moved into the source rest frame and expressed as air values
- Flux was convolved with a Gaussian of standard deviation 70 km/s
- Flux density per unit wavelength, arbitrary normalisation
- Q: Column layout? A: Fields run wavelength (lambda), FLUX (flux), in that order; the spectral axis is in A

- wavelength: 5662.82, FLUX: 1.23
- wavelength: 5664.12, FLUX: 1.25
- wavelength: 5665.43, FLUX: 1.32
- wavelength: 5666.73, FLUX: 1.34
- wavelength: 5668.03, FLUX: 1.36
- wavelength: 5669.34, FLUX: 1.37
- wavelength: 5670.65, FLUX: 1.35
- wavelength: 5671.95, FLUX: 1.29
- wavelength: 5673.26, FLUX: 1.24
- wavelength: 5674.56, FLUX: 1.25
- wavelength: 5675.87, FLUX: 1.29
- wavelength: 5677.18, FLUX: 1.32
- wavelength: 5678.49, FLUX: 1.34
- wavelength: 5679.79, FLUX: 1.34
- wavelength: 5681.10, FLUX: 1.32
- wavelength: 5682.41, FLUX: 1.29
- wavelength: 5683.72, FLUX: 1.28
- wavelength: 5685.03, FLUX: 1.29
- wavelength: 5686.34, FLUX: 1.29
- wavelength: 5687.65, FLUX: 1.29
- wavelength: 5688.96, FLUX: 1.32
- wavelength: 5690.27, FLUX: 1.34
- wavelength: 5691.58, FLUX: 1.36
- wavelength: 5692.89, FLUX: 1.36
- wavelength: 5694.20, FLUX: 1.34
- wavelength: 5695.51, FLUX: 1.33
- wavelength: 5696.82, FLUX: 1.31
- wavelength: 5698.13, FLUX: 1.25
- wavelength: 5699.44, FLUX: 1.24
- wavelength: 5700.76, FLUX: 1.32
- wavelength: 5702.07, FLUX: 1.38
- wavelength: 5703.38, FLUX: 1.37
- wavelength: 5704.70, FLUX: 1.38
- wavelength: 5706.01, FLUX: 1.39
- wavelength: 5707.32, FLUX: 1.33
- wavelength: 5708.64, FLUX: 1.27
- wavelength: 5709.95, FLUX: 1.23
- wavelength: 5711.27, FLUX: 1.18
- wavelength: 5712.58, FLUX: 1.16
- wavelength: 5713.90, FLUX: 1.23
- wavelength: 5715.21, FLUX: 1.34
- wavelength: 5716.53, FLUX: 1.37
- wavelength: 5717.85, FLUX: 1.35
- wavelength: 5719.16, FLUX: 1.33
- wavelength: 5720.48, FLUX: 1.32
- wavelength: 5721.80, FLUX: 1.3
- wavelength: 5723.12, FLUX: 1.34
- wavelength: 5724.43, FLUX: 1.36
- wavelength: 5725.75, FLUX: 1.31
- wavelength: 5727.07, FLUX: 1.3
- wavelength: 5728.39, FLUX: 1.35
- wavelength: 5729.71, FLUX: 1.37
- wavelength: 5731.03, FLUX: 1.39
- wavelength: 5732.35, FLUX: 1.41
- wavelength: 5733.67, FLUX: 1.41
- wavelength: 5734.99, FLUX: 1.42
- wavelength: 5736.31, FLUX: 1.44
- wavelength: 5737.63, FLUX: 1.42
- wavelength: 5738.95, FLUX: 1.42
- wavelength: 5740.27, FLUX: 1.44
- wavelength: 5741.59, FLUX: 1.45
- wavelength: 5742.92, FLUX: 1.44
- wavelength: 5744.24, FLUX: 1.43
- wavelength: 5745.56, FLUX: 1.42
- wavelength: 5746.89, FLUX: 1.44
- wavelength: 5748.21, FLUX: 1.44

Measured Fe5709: 0.7 A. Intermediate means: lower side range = 1.31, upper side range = 1.37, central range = 1.3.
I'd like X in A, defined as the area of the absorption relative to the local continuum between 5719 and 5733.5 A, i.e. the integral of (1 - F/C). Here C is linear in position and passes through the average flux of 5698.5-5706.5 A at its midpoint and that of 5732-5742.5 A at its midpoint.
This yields 0.6 A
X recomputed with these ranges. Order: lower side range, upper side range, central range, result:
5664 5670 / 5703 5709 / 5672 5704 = 0.76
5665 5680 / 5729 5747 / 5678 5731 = 2.03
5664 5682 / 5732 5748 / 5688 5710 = 0.52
